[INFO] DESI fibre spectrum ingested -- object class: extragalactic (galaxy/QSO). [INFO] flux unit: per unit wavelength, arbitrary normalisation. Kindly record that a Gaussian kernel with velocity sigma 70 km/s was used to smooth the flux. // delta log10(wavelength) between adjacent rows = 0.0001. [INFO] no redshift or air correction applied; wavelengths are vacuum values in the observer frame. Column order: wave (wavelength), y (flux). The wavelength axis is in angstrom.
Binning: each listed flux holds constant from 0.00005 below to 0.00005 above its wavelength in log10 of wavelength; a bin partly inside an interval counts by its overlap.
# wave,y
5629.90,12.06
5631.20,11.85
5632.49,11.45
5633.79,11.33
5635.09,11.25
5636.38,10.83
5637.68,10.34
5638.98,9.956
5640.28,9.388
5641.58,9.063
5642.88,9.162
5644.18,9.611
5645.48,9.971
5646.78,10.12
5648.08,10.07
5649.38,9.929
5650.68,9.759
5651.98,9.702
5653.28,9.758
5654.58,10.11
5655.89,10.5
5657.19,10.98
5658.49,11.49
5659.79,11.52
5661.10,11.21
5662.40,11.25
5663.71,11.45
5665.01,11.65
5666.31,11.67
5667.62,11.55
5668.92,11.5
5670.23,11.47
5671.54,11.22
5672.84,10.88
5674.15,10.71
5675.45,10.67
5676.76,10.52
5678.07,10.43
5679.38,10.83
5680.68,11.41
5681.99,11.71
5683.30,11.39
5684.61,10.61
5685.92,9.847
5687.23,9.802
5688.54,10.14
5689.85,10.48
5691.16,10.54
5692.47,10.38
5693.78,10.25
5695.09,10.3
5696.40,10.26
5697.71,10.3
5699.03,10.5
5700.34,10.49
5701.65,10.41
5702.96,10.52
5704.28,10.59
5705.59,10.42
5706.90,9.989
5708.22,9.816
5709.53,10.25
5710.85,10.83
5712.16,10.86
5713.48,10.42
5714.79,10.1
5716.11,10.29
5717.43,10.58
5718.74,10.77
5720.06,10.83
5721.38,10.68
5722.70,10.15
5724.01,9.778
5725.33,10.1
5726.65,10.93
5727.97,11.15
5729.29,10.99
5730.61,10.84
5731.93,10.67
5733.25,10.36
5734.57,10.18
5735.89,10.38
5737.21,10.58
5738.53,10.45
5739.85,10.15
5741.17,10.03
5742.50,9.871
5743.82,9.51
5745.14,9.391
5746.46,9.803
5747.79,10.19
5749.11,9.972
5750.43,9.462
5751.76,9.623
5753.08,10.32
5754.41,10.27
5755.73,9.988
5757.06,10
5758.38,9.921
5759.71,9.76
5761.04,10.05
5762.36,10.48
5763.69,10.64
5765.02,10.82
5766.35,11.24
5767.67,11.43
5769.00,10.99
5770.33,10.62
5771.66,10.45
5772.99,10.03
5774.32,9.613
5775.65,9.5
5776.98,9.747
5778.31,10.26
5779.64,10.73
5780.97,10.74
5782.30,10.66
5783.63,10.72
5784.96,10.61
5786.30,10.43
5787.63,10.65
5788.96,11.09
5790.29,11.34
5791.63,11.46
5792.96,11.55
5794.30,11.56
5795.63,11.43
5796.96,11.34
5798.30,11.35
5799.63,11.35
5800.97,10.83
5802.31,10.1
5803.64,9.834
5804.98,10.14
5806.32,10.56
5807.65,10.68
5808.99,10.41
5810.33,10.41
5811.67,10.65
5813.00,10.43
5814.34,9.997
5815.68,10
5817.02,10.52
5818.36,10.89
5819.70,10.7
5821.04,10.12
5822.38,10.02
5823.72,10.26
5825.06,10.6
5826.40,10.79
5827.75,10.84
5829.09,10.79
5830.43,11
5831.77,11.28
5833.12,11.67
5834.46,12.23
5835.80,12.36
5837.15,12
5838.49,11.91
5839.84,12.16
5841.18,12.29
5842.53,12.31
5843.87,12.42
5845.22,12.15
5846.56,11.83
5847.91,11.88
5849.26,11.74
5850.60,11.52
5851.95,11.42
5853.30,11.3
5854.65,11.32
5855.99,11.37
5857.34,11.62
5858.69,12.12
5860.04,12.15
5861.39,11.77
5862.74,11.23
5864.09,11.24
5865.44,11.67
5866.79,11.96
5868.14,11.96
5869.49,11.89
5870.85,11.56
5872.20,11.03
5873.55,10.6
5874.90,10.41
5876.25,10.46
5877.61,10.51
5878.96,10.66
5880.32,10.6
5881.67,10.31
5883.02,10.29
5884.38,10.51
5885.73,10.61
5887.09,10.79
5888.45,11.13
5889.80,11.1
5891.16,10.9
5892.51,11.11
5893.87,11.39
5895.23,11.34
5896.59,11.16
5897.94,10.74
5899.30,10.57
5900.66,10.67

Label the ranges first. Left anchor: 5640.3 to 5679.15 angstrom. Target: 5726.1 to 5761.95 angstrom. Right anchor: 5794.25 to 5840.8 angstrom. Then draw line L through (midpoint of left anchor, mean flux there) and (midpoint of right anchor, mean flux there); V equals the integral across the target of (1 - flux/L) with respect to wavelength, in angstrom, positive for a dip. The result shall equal 1.93 angstrom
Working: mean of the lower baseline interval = 10.6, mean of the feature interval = 10.2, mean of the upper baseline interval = 10.9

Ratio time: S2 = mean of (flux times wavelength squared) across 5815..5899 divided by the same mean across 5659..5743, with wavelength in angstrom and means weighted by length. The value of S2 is 1.11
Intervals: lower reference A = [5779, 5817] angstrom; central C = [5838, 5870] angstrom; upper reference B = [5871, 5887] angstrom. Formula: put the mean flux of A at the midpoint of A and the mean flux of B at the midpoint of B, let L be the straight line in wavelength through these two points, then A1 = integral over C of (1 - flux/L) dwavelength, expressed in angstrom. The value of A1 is -3.5 angstrom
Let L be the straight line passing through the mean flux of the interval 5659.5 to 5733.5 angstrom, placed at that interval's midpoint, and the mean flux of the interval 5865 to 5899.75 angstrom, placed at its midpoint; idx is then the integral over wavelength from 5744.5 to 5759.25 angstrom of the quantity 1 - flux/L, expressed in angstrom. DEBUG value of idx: 1.2 angstrom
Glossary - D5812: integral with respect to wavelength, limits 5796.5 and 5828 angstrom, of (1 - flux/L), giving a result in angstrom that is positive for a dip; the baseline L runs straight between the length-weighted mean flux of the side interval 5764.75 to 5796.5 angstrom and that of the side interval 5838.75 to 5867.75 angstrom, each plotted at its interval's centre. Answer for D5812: 1.9 angstrom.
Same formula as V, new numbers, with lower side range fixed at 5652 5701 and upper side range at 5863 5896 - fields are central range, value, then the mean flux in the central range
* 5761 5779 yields 0.75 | 10.4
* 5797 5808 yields 0.28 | 10.6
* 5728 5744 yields 0.68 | 10.4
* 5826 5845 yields -1.36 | 11.7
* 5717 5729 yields 0.30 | 10.6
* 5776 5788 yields 0.47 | 10.5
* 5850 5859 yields -0.43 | 11.5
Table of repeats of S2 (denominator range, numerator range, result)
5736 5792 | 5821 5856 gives 1.14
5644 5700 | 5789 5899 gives 1.11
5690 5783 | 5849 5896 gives 1.13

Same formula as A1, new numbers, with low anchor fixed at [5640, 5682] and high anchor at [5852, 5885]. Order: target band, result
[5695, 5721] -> 0.8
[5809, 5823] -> 0.9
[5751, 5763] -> 0.9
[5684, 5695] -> 0.5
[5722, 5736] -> 0.4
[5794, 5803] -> -0.1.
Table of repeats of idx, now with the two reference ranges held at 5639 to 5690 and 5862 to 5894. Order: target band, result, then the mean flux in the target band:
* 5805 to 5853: -1.11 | 11.2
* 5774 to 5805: 0.27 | 10.7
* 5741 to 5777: 2.11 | 10.1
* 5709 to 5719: 0.17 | 10.5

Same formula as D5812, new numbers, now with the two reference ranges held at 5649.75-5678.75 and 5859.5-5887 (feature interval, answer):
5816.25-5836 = 0.2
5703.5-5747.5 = 2.4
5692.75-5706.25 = 0.6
